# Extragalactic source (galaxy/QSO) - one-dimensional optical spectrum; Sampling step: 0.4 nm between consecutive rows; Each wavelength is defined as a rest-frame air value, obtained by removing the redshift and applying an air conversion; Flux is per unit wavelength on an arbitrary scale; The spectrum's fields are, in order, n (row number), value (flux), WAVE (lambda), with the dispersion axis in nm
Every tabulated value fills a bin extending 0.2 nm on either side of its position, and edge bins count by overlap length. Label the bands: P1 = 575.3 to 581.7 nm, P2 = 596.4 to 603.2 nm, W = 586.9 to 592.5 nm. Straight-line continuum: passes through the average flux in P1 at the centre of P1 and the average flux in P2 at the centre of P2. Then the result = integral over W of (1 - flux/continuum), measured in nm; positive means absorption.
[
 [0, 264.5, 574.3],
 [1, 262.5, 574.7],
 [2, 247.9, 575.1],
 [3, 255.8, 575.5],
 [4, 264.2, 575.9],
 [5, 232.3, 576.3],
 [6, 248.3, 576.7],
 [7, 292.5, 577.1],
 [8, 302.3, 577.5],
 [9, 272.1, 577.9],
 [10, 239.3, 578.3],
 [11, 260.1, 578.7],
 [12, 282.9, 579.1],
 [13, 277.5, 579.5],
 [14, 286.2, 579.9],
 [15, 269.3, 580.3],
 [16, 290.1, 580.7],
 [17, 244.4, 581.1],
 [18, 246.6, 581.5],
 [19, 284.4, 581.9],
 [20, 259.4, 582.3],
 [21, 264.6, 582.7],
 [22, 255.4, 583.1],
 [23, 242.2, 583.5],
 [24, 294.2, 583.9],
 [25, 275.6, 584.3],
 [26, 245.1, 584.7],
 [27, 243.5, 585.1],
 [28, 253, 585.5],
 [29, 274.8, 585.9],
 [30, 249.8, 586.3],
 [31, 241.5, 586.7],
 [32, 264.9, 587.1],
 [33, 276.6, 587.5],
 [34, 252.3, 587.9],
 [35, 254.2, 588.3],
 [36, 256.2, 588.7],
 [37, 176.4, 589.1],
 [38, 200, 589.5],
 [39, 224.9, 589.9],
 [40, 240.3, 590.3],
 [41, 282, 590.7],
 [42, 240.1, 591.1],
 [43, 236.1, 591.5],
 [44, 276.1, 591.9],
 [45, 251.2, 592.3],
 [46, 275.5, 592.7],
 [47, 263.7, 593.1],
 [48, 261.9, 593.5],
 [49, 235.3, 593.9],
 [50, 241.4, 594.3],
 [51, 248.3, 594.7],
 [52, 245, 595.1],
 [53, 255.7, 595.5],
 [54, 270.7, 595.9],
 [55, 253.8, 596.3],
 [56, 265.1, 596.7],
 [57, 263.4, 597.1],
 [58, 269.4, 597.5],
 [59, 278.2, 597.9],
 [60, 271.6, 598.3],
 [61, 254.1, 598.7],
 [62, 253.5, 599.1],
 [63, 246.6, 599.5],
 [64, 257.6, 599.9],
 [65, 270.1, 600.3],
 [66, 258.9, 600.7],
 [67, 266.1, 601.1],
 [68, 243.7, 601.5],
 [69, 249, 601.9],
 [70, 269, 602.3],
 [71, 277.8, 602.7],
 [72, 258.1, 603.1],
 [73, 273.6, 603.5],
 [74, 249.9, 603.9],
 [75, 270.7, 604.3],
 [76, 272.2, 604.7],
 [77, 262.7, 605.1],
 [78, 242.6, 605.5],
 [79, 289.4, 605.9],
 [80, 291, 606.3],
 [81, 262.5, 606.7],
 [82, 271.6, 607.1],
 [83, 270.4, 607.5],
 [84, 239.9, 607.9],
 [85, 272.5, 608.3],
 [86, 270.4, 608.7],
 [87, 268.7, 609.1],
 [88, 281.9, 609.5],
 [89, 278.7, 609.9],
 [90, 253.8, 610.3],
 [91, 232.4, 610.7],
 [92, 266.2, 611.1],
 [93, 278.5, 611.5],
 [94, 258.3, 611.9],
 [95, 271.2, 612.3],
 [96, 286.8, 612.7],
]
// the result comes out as 0.40 nm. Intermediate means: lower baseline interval 266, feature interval 245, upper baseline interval 262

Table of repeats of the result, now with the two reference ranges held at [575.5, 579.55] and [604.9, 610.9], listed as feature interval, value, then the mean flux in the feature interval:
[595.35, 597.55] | 0.03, 263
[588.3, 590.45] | 0.35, 222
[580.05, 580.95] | -0.04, 278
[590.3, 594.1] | 0.13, 257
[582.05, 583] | 0.01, 262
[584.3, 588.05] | 0.13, 257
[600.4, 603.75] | 0.05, 262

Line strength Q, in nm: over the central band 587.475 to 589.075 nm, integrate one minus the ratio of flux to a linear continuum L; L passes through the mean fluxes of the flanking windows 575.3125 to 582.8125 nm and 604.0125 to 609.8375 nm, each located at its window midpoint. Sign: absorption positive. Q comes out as 0.11 nm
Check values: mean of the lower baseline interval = 267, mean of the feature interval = 249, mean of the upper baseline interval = 269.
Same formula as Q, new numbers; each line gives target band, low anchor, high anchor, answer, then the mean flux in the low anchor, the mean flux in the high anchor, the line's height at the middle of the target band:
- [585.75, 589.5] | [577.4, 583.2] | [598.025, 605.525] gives 0.27 nm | 269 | 261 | 266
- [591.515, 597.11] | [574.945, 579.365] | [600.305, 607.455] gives 0.17 nm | 264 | 265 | 265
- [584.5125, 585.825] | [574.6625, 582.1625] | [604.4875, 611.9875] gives 0.08 nm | 266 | 267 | 266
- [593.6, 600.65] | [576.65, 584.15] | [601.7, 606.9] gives 0.26 nm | 270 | 267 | 268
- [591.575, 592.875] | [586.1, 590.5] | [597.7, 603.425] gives -0.09 nm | 240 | 261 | 247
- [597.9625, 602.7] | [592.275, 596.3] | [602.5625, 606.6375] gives 0.06 nm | 255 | 268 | 263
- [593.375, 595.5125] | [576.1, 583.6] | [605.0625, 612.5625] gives 0.16 nm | 266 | 267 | 266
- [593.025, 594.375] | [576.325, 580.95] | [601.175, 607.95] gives 0.09 nm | 273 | 265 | 268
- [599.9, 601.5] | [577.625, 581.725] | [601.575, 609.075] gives 0.03 nm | 268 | 266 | 266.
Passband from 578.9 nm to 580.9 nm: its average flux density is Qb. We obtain 281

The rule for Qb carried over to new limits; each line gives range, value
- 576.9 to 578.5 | 277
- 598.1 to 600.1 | 257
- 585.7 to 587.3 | 258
